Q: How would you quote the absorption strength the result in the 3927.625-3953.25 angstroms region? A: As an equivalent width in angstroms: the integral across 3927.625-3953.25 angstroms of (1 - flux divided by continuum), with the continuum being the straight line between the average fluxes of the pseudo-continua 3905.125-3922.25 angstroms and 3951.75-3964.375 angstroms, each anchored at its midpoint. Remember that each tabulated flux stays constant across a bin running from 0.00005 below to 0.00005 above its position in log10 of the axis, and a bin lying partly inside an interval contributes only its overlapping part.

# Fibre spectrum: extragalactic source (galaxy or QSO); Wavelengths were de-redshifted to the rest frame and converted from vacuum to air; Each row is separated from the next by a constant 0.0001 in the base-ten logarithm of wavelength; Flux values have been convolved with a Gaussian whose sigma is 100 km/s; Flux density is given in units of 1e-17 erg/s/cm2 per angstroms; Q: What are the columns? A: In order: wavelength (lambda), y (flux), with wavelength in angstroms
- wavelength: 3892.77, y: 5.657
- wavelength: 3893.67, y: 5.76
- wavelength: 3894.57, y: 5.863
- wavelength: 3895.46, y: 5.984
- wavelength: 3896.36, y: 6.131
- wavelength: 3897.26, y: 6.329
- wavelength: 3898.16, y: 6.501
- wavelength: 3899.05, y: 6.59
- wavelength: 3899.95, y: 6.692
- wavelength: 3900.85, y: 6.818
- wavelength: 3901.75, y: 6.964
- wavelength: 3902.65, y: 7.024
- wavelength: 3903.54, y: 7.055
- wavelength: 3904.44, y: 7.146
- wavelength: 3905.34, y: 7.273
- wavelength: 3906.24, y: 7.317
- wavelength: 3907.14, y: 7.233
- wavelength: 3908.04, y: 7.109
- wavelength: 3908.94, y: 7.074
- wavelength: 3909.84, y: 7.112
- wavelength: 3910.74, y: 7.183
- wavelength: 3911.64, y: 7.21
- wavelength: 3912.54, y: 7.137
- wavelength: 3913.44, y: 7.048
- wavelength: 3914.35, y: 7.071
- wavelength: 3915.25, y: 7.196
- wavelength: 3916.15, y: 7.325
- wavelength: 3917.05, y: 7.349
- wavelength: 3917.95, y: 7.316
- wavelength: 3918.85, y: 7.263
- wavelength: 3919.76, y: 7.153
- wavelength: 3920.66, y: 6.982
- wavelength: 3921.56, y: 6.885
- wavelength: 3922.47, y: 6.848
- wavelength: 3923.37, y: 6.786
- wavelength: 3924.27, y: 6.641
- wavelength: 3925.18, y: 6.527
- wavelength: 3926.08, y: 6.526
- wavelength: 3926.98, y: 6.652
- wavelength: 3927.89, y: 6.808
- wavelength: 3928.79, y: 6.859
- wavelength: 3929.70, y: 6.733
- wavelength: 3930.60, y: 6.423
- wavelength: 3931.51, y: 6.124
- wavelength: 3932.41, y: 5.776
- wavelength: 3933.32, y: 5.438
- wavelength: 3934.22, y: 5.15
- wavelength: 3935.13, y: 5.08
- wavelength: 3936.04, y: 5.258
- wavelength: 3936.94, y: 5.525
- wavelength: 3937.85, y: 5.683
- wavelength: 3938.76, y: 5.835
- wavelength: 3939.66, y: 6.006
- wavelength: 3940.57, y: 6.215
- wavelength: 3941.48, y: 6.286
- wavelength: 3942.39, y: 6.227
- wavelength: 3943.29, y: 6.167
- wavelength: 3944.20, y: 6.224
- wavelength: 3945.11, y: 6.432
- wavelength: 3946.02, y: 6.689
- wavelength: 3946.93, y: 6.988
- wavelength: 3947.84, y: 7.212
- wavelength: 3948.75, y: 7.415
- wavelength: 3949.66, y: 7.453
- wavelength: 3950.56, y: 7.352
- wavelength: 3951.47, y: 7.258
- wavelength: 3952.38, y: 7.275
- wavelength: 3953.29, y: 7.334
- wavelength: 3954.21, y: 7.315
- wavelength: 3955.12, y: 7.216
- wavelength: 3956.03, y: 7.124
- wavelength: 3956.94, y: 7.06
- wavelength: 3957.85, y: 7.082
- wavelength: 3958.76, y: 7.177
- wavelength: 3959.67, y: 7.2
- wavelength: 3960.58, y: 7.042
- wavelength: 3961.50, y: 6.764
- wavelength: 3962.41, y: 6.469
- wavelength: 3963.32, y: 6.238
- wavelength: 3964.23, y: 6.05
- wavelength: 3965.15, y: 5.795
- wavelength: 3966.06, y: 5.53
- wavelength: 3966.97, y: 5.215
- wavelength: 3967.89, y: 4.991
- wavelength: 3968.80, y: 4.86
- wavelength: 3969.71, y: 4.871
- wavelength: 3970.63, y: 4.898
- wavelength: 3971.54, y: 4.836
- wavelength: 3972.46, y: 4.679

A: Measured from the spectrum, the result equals 2.5 angstroms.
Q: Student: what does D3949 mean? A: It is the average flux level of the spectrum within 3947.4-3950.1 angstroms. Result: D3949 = 7.36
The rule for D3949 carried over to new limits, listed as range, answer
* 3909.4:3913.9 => 7.13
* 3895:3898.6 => 6.23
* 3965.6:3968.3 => 5.25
